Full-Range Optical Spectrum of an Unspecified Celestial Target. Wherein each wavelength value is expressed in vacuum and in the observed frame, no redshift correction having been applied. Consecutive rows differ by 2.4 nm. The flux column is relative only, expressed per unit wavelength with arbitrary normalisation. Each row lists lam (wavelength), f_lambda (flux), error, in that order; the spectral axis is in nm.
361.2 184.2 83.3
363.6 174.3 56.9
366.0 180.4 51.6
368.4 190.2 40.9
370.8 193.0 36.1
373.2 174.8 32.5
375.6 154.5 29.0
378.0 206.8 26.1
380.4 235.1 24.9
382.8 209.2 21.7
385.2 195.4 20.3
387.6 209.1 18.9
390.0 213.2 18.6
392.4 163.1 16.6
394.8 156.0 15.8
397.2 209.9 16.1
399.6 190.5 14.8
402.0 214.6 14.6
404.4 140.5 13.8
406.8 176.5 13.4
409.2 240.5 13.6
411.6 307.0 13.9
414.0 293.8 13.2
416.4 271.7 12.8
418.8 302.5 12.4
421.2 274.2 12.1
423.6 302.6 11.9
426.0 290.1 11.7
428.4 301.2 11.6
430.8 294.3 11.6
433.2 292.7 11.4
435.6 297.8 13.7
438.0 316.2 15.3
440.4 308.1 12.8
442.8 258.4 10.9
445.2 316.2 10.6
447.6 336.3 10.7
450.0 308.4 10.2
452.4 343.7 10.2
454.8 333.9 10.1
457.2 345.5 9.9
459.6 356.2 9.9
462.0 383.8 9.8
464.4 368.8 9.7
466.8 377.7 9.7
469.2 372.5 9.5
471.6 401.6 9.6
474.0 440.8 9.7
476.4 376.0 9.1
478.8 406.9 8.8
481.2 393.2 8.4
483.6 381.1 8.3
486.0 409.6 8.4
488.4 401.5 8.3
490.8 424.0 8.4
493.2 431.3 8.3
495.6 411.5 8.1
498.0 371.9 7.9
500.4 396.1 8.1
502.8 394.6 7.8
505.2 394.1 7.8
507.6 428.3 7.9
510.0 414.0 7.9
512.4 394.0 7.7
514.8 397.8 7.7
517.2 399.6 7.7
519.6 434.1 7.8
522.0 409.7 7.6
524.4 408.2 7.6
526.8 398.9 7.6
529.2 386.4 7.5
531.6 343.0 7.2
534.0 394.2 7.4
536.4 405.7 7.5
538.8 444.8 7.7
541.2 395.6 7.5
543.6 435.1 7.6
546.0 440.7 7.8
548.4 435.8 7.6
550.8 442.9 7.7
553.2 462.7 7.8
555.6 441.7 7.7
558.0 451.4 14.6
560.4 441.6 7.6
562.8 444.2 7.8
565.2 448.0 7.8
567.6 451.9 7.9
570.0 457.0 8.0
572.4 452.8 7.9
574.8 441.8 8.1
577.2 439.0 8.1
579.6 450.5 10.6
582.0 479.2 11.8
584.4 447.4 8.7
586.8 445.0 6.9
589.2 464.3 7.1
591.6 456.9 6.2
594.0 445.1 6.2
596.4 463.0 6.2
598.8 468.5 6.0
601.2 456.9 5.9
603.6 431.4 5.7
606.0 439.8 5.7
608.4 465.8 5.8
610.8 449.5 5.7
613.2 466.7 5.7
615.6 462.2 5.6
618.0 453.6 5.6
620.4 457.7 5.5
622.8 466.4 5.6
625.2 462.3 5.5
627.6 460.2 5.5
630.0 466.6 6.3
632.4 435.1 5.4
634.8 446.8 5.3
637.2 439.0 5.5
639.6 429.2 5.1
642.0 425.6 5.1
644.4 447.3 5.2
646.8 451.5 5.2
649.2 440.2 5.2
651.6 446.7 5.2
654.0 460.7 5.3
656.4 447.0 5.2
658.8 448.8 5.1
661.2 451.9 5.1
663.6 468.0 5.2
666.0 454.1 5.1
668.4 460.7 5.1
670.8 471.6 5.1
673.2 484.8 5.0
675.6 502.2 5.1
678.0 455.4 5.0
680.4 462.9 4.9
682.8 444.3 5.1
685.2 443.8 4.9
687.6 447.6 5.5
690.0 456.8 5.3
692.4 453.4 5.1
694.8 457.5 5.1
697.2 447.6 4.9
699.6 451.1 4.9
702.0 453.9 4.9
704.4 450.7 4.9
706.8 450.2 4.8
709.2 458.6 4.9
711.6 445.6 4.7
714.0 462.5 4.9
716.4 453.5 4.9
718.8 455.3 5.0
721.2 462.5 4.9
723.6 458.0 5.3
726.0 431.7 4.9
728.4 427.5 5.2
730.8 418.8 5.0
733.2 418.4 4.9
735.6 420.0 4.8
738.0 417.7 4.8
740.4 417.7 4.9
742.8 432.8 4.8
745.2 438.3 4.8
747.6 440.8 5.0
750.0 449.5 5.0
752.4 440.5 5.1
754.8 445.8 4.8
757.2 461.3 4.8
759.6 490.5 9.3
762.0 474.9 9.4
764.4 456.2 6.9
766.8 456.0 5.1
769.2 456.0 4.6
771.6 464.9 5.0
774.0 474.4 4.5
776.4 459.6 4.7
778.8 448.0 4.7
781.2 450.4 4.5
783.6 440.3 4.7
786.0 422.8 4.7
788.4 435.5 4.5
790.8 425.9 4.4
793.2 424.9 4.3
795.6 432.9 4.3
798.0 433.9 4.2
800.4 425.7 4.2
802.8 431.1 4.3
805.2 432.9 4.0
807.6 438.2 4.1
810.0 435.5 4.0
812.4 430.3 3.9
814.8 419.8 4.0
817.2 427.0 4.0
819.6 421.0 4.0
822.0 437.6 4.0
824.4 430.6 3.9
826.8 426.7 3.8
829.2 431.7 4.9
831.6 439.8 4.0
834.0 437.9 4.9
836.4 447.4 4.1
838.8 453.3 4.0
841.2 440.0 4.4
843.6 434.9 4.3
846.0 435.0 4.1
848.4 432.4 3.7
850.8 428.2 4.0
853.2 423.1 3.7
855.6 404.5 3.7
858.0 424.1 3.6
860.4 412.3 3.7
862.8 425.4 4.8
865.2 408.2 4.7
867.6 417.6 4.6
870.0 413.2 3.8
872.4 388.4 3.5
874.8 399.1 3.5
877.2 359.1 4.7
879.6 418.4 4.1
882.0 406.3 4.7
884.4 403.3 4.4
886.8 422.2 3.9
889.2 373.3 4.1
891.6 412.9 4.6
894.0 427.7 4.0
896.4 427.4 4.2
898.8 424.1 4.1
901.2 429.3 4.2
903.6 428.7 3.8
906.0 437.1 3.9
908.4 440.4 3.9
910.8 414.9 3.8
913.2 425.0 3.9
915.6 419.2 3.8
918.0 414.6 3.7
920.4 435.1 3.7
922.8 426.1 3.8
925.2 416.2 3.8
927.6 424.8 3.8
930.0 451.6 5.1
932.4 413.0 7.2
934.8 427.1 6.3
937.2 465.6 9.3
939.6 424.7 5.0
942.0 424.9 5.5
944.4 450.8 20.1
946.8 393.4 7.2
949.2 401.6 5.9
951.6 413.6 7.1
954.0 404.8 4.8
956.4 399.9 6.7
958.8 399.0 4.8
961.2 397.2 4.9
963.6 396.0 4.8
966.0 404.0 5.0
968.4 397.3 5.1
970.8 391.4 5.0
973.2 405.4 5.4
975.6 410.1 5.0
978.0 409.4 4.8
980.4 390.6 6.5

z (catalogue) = 0.03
